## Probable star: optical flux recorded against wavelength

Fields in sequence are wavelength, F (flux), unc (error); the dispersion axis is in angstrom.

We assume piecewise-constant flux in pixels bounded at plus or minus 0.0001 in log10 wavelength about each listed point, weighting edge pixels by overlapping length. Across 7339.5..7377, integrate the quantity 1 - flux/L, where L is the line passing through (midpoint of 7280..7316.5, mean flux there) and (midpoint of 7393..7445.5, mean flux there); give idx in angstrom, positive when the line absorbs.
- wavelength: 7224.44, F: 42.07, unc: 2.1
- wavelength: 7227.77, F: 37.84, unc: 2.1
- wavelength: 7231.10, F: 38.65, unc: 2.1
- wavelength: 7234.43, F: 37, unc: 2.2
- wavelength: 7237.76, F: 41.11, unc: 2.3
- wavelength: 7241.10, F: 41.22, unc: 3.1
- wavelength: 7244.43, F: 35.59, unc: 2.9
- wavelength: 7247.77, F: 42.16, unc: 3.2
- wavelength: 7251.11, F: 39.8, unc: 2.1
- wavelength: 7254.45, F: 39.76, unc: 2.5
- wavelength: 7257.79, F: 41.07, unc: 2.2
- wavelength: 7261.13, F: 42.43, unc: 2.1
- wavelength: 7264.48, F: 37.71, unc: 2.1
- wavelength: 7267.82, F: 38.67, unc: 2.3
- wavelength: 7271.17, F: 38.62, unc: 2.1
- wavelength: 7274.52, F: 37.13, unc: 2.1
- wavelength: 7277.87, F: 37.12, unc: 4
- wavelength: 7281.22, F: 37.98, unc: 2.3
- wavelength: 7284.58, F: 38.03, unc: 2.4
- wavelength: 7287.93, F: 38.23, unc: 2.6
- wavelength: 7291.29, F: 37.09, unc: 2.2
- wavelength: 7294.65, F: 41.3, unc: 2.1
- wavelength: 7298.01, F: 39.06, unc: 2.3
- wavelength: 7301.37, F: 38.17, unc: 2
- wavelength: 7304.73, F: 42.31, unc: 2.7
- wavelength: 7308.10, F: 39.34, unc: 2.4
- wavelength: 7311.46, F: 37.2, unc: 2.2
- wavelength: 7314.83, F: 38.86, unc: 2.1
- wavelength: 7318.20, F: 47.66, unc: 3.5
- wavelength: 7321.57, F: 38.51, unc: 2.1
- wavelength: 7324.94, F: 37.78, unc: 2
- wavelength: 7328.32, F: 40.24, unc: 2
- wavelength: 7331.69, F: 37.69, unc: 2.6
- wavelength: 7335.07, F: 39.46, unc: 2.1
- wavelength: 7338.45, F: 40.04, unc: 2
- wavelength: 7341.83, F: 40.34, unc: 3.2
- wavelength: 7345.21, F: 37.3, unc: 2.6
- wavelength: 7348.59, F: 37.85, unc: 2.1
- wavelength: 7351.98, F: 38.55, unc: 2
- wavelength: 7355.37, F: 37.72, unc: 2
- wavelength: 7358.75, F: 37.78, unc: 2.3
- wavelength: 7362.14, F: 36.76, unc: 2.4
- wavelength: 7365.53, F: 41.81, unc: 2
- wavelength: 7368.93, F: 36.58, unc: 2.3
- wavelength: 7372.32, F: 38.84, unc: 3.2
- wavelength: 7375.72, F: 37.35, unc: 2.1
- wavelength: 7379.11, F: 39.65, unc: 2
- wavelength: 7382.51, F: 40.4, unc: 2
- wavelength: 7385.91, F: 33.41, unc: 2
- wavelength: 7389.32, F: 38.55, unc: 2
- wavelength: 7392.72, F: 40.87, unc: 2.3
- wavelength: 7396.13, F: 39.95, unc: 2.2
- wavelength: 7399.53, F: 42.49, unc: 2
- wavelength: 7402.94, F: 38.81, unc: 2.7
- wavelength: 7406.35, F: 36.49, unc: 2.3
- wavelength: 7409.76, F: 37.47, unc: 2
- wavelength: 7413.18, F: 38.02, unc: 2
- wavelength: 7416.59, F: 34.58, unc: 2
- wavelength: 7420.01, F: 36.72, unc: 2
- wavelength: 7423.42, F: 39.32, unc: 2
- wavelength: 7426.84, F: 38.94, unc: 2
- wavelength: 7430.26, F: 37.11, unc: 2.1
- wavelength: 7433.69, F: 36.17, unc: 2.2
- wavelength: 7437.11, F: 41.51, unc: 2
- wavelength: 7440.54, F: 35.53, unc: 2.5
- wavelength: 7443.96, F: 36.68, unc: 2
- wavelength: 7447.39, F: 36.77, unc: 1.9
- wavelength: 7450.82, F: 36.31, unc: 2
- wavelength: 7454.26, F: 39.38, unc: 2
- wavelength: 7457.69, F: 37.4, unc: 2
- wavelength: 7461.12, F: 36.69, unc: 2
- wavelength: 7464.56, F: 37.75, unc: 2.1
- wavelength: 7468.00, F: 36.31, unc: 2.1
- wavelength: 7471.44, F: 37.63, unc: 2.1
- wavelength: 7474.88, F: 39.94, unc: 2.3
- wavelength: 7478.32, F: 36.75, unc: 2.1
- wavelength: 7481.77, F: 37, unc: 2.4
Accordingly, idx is 0.2 angstrom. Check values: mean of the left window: 38.9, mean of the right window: 38.1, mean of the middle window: 38.3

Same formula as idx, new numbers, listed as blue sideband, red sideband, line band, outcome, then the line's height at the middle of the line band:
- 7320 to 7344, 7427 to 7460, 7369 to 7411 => -0.4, 38.3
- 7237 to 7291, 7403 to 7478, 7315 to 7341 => -1.1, 38.5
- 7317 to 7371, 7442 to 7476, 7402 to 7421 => 0.6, 38.1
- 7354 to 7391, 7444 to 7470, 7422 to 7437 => -0.3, 37.5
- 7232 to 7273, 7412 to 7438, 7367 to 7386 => 0.0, 38.2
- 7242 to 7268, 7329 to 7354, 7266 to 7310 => 0.8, 39.4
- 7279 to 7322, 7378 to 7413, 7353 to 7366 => 0.3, 39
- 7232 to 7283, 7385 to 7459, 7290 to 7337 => -1.1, 38.7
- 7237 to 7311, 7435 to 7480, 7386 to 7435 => -0.1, 38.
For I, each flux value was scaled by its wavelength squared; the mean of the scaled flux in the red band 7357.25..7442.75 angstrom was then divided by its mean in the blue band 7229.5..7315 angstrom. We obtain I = 1.0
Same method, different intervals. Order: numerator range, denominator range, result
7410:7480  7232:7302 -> 1.01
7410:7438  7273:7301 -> 1.02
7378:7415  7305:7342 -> 0.99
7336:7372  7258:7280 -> 1.02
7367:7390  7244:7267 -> 0.98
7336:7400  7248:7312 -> 1.01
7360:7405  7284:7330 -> 1.00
